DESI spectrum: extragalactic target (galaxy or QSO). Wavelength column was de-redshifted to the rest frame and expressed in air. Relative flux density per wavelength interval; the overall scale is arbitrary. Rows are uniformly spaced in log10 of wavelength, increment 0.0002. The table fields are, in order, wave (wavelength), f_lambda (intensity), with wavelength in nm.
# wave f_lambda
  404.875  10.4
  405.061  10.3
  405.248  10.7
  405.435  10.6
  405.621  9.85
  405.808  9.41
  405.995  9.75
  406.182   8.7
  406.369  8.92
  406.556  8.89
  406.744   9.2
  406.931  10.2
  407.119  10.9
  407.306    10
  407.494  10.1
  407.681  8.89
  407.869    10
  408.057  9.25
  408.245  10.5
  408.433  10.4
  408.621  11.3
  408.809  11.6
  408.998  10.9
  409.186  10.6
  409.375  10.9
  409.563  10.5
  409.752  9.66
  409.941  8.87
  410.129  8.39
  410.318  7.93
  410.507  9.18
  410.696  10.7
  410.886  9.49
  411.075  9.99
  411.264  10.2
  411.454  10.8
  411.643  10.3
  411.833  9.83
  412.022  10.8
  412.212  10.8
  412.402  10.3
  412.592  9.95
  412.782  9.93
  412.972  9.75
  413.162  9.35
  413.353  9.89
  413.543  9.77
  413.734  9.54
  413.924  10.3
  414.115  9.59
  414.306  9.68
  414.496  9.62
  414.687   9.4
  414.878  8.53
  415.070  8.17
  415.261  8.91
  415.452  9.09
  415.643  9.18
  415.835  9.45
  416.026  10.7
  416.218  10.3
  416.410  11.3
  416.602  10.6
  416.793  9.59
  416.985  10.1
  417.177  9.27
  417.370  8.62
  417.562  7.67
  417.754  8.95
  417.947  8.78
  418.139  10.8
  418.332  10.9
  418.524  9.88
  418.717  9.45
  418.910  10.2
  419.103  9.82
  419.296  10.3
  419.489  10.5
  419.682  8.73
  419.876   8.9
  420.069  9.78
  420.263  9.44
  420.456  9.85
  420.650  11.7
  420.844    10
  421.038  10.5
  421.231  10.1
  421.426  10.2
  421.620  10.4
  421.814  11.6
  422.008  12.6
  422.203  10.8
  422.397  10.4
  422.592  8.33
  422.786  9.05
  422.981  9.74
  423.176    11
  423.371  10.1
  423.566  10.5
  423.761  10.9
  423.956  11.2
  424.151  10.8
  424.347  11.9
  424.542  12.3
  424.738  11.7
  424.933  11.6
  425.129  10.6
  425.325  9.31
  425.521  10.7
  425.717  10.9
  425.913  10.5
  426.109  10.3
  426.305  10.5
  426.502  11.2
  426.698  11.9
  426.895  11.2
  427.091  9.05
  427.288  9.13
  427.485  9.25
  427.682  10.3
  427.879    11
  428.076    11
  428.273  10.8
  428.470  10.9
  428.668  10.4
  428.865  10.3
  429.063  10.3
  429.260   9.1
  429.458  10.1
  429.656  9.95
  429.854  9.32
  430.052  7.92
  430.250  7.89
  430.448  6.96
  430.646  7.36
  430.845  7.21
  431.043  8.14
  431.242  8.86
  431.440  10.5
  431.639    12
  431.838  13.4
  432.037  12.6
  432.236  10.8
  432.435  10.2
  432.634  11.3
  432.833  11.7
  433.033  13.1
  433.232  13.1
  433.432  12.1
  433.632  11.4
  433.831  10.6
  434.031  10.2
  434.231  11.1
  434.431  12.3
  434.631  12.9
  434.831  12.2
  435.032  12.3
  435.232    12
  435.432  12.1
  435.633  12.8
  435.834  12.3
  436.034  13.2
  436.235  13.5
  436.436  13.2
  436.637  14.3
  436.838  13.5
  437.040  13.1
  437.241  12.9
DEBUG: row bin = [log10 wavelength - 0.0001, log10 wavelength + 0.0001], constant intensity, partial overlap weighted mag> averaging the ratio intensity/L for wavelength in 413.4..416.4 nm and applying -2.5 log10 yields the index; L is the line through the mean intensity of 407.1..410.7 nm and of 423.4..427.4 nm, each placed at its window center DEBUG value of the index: 0.08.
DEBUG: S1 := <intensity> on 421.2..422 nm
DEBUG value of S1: 10.8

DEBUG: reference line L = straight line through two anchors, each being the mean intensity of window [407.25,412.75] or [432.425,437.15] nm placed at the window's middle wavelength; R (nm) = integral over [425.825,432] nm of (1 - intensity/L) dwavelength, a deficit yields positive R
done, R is 0.97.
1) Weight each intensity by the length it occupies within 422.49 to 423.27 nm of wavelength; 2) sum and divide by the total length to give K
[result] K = 9.53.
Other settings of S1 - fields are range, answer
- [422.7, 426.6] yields 10.7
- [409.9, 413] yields 9.86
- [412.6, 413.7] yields 9.74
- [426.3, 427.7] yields 10.3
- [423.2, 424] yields 10.7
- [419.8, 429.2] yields 10.5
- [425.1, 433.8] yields 10.3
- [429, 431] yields 8.57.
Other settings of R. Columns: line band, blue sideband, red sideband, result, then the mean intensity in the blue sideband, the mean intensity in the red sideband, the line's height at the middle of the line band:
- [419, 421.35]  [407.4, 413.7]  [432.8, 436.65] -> 0.20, 10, 12.3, 10.9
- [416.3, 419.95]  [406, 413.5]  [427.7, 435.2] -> 0.17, 9.94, 10.6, 10.2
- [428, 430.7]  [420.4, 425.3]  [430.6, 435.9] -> 0.39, 10.7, 11.3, 11.1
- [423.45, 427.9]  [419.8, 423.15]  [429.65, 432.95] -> -0.30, 10.2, 9.79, 10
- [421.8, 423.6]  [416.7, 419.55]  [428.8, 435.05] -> -0.08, 9.65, 10.5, 9.94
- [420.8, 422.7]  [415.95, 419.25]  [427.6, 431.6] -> -0.16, 9.82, 9.45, 9.69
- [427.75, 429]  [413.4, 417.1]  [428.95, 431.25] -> -0.29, 9.68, 8.59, 8.72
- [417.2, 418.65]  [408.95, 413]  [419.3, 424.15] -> 0.11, 9.98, 10.3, 10.2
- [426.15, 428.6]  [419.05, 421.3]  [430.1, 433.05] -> -0.13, 9.97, 10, 10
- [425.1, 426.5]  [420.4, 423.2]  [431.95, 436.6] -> 0.06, 10.4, 12.1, 10.9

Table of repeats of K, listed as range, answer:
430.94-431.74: 9.87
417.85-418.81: 9.96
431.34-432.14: 12.1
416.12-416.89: 10.4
